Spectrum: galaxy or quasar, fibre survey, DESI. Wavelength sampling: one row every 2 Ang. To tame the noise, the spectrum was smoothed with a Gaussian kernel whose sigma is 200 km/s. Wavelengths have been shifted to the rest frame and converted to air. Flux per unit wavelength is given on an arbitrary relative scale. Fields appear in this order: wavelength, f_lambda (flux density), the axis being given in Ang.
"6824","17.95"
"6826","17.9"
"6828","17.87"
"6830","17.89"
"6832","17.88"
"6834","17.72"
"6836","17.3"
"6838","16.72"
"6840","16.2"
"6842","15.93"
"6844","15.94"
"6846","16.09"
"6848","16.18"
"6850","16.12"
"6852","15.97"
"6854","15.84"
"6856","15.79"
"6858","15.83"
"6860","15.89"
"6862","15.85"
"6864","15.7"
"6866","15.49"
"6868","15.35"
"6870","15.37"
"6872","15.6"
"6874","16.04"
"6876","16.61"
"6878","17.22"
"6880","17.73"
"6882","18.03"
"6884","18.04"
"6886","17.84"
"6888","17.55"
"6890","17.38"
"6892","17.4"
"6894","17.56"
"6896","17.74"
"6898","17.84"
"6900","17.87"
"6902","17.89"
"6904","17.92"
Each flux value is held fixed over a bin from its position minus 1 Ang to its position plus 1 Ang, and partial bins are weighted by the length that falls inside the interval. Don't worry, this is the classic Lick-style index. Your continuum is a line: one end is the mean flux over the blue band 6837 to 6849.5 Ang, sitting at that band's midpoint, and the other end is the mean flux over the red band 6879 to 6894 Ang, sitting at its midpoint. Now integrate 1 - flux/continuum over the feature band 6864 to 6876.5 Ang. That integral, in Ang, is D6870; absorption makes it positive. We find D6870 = 1.04 Ang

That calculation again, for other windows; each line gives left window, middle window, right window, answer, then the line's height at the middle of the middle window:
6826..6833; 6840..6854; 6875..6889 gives 1.37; 17.8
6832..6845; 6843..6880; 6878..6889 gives 2.74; 17.3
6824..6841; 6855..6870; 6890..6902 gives 1.61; 17.6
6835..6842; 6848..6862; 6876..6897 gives 0.86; 17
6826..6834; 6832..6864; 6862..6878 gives 1.31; 17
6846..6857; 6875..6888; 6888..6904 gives -0.34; 17.1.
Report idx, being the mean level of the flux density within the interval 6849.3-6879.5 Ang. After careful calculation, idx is 15.9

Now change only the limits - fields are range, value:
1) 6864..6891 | 16.7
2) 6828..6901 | 16.7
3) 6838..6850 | 16.1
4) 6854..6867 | 15.8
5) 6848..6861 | 15.9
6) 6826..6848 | 17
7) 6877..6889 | 17.7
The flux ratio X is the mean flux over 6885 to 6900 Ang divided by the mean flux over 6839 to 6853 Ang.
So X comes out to 1.1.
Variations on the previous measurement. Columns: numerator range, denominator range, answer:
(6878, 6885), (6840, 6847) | 1.11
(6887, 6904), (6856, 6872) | 1.13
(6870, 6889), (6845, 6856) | 1.07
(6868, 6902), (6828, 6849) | 1.02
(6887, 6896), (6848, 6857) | 1.10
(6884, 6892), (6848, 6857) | 1.10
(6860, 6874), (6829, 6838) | 0.89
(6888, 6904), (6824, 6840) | 1.01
